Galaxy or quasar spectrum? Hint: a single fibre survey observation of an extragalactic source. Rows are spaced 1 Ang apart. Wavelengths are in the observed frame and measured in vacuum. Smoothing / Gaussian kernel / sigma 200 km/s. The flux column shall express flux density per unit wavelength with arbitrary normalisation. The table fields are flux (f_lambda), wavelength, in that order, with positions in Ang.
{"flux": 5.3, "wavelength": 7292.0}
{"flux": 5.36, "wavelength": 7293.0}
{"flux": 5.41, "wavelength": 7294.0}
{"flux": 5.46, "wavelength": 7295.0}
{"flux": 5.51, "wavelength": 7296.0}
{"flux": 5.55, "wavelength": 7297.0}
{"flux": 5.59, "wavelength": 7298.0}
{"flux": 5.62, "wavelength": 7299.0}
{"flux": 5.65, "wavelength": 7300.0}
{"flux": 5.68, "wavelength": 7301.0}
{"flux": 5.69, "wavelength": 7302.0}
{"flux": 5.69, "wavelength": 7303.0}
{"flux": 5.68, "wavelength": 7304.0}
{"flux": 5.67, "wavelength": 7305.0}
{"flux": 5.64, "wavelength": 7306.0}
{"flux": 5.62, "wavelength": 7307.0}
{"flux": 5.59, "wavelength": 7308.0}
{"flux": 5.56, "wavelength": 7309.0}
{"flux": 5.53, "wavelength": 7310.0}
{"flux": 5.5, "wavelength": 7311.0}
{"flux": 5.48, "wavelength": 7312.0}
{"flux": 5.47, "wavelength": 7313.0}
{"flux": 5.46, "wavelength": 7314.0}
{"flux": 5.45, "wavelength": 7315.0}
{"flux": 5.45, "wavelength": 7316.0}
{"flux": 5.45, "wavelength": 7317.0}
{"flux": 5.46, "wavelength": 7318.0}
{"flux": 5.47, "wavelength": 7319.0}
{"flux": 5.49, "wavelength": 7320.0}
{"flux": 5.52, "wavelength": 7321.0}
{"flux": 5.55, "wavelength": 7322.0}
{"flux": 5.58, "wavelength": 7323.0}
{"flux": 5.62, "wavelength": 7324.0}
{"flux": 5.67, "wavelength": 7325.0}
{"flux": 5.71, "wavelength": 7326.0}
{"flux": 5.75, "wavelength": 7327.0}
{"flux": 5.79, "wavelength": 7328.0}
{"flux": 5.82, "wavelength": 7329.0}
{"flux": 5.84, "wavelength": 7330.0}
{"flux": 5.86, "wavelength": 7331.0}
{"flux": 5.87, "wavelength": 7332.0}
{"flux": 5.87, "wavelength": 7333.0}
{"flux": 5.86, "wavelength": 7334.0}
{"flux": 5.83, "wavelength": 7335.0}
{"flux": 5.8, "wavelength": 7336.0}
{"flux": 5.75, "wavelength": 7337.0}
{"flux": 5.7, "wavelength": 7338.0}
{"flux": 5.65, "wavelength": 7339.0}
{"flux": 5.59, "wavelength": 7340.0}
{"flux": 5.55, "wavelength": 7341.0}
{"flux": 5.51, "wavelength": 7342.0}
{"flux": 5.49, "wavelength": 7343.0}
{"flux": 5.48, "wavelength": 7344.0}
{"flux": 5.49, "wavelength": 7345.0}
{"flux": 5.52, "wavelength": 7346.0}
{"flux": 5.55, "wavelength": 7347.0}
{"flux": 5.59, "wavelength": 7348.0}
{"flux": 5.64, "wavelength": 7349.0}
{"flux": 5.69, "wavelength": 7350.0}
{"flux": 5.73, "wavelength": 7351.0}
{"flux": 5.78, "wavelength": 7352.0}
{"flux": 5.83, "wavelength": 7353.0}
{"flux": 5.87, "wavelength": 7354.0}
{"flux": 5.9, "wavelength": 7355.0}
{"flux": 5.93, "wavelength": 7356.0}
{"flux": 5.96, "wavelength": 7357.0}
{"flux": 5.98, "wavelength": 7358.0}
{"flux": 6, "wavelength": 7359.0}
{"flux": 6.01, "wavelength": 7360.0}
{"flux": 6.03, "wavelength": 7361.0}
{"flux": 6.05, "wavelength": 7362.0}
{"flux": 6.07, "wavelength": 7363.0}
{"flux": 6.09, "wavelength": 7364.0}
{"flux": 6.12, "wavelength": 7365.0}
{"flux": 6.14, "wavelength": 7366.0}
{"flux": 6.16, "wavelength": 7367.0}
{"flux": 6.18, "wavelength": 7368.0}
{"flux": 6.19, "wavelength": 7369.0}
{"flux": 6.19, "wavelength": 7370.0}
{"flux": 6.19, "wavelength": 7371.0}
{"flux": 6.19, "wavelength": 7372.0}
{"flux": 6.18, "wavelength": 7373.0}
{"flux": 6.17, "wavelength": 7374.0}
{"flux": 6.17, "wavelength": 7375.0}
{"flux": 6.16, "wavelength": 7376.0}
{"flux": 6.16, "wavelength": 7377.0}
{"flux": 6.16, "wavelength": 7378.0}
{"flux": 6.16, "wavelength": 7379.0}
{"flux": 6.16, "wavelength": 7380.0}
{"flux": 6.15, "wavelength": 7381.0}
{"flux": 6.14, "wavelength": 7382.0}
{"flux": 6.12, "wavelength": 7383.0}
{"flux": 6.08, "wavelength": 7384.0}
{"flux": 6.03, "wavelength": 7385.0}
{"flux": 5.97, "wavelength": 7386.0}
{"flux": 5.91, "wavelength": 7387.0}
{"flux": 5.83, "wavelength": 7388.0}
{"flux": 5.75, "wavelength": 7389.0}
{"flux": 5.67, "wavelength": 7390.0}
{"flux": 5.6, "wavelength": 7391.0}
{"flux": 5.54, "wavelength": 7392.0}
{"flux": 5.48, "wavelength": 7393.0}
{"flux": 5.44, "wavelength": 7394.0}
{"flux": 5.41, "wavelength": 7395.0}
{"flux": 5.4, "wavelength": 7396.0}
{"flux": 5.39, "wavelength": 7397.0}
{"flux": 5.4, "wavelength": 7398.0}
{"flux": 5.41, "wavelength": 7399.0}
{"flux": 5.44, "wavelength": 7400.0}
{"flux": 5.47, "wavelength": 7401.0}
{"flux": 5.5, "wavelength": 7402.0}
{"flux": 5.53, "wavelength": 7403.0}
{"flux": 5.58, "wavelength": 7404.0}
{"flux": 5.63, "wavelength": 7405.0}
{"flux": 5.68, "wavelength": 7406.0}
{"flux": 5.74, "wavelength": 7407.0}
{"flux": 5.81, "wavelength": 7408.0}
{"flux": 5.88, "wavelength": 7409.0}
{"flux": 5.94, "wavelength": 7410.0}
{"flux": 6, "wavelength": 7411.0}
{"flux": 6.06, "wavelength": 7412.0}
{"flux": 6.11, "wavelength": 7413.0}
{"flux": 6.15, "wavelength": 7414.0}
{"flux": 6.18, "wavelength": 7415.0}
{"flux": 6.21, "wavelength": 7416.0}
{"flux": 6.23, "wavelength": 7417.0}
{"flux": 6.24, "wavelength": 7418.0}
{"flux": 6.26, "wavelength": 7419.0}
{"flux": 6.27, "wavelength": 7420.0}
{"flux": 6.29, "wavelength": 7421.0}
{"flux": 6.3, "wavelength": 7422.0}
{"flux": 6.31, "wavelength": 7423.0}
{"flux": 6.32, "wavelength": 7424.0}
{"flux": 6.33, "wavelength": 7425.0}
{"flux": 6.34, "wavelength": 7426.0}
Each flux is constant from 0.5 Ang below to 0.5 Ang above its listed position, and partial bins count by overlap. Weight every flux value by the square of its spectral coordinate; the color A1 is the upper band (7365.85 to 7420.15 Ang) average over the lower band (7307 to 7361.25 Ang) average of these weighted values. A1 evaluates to 1.06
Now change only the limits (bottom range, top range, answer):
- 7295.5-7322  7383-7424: 1.08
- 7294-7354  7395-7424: 1.07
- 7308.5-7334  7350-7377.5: 1.09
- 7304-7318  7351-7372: 1.11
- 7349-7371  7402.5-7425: 1.02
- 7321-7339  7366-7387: 1.08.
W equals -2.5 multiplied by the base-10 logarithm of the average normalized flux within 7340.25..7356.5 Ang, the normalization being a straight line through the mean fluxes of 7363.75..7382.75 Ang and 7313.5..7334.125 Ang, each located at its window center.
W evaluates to 0.05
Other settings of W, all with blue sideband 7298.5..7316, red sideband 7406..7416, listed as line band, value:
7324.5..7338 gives -0.02 mag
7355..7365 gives -0.04 mag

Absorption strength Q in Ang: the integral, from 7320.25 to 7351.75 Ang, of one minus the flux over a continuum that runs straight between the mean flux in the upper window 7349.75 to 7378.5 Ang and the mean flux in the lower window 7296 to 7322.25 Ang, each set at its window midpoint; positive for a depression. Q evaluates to 0.7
